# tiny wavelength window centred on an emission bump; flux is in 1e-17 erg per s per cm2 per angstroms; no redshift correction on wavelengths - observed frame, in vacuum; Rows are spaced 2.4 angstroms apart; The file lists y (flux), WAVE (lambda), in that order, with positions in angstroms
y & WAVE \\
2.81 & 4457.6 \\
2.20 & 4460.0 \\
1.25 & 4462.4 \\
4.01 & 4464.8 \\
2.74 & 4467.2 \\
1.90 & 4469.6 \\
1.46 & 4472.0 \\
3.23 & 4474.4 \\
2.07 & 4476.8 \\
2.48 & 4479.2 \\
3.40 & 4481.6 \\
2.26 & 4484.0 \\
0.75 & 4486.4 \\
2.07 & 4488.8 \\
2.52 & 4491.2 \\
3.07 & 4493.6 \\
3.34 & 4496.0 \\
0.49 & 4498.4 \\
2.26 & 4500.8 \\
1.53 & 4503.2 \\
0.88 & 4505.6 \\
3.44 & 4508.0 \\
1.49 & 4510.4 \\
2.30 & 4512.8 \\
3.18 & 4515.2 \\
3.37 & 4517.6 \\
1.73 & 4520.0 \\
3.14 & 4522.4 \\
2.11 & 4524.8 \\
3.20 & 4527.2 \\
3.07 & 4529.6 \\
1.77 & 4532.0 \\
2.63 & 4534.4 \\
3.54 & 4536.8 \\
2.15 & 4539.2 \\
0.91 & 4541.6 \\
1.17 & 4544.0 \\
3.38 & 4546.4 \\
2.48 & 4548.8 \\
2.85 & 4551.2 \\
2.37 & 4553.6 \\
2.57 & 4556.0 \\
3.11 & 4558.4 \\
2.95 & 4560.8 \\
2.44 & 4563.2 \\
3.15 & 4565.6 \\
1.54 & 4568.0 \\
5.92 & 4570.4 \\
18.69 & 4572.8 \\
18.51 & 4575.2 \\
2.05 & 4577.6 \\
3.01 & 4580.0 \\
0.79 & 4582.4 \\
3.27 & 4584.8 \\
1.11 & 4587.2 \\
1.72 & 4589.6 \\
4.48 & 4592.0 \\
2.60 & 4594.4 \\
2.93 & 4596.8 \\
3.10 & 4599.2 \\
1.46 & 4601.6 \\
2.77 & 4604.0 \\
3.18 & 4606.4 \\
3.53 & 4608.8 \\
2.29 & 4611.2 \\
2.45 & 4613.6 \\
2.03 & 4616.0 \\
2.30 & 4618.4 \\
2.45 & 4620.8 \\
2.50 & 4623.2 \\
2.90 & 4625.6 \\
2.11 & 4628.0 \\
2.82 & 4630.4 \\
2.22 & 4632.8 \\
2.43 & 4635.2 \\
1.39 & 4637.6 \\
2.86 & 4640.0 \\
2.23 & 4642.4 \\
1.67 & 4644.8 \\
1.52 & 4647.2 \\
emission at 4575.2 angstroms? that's H-gamma 4340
